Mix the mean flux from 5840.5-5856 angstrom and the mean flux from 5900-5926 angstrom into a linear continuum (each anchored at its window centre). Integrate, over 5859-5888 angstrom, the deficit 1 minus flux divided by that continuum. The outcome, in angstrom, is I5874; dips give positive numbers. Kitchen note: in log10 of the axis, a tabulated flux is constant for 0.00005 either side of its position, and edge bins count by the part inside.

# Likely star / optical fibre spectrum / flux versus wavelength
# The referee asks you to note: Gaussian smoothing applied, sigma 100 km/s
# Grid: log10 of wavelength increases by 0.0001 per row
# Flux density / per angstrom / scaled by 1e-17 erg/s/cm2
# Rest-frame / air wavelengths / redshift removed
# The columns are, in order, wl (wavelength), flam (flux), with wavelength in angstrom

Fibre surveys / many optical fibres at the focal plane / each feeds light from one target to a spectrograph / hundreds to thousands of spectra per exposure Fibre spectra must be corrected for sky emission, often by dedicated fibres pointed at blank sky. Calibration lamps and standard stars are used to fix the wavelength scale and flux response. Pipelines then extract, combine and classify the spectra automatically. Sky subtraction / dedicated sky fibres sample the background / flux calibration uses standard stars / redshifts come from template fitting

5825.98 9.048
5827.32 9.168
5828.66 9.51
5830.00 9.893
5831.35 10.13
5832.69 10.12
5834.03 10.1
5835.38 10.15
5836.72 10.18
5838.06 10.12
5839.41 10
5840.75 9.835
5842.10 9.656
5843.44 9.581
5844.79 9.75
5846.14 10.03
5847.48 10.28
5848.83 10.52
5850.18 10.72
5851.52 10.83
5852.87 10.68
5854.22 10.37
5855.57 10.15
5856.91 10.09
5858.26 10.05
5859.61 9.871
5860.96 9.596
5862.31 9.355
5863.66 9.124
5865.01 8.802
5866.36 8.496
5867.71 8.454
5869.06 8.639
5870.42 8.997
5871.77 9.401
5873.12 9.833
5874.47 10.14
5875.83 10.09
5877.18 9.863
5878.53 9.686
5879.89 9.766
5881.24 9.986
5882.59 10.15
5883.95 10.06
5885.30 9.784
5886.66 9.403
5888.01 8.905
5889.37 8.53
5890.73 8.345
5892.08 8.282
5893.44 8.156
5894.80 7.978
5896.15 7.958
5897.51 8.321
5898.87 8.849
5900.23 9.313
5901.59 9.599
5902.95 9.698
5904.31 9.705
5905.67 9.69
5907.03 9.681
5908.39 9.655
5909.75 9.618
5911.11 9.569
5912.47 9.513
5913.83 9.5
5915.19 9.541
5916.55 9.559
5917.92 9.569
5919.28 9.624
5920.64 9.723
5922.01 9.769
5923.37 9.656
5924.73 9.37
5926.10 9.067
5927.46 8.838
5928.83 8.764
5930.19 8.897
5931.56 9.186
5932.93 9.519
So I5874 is 1.4 angstrom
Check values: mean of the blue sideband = 10.2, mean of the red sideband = 9.59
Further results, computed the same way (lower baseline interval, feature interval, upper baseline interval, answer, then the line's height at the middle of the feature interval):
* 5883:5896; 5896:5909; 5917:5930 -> -0.39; 9.03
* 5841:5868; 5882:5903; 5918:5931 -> 1.37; 9.55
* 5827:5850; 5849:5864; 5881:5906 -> -0.68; 9.67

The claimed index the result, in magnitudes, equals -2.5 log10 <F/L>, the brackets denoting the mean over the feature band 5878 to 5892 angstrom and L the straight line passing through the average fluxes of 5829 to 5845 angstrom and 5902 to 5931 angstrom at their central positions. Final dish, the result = 0.03 mag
